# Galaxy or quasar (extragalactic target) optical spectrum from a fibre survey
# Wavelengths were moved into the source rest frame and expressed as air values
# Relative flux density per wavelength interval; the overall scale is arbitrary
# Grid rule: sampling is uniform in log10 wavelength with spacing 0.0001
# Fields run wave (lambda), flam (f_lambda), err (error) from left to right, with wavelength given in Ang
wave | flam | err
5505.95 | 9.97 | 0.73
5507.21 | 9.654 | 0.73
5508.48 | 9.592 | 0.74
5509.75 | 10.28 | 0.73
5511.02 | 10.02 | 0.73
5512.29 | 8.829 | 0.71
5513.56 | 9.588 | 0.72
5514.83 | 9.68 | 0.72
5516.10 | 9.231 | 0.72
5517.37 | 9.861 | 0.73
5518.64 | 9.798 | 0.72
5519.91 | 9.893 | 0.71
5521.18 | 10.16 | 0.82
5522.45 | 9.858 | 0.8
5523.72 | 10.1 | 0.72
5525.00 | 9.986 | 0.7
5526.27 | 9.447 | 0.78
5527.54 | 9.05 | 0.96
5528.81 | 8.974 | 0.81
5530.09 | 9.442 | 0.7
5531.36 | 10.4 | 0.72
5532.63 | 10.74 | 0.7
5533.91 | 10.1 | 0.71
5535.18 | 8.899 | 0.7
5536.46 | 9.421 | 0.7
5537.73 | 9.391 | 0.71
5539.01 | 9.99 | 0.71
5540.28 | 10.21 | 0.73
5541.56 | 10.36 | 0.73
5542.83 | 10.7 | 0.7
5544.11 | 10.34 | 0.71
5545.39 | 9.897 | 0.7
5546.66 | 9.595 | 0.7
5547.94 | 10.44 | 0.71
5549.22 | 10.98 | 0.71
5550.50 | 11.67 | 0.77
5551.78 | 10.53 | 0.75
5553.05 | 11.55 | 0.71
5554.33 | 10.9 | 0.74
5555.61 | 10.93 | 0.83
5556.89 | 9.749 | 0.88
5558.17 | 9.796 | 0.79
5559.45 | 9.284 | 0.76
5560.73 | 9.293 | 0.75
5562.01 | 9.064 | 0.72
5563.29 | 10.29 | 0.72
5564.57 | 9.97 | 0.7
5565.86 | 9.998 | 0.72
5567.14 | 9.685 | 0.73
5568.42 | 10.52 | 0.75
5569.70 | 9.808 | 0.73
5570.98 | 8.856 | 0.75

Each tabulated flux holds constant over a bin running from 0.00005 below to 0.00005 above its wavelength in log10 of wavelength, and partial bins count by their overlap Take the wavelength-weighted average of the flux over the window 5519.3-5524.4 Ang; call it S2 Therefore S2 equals 10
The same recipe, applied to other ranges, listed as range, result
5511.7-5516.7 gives 9.34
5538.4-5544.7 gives 10.3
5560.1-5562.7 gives 9.2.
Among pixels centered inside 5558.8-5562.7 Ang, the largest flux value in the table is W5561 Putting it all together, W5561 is 9.293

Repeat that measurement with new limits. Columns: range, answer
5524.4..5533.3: 10.74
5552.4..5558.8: 11.55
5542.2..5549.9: 10.98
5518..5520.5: 9.893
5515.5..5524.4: 10.16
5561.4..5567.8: 10.29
